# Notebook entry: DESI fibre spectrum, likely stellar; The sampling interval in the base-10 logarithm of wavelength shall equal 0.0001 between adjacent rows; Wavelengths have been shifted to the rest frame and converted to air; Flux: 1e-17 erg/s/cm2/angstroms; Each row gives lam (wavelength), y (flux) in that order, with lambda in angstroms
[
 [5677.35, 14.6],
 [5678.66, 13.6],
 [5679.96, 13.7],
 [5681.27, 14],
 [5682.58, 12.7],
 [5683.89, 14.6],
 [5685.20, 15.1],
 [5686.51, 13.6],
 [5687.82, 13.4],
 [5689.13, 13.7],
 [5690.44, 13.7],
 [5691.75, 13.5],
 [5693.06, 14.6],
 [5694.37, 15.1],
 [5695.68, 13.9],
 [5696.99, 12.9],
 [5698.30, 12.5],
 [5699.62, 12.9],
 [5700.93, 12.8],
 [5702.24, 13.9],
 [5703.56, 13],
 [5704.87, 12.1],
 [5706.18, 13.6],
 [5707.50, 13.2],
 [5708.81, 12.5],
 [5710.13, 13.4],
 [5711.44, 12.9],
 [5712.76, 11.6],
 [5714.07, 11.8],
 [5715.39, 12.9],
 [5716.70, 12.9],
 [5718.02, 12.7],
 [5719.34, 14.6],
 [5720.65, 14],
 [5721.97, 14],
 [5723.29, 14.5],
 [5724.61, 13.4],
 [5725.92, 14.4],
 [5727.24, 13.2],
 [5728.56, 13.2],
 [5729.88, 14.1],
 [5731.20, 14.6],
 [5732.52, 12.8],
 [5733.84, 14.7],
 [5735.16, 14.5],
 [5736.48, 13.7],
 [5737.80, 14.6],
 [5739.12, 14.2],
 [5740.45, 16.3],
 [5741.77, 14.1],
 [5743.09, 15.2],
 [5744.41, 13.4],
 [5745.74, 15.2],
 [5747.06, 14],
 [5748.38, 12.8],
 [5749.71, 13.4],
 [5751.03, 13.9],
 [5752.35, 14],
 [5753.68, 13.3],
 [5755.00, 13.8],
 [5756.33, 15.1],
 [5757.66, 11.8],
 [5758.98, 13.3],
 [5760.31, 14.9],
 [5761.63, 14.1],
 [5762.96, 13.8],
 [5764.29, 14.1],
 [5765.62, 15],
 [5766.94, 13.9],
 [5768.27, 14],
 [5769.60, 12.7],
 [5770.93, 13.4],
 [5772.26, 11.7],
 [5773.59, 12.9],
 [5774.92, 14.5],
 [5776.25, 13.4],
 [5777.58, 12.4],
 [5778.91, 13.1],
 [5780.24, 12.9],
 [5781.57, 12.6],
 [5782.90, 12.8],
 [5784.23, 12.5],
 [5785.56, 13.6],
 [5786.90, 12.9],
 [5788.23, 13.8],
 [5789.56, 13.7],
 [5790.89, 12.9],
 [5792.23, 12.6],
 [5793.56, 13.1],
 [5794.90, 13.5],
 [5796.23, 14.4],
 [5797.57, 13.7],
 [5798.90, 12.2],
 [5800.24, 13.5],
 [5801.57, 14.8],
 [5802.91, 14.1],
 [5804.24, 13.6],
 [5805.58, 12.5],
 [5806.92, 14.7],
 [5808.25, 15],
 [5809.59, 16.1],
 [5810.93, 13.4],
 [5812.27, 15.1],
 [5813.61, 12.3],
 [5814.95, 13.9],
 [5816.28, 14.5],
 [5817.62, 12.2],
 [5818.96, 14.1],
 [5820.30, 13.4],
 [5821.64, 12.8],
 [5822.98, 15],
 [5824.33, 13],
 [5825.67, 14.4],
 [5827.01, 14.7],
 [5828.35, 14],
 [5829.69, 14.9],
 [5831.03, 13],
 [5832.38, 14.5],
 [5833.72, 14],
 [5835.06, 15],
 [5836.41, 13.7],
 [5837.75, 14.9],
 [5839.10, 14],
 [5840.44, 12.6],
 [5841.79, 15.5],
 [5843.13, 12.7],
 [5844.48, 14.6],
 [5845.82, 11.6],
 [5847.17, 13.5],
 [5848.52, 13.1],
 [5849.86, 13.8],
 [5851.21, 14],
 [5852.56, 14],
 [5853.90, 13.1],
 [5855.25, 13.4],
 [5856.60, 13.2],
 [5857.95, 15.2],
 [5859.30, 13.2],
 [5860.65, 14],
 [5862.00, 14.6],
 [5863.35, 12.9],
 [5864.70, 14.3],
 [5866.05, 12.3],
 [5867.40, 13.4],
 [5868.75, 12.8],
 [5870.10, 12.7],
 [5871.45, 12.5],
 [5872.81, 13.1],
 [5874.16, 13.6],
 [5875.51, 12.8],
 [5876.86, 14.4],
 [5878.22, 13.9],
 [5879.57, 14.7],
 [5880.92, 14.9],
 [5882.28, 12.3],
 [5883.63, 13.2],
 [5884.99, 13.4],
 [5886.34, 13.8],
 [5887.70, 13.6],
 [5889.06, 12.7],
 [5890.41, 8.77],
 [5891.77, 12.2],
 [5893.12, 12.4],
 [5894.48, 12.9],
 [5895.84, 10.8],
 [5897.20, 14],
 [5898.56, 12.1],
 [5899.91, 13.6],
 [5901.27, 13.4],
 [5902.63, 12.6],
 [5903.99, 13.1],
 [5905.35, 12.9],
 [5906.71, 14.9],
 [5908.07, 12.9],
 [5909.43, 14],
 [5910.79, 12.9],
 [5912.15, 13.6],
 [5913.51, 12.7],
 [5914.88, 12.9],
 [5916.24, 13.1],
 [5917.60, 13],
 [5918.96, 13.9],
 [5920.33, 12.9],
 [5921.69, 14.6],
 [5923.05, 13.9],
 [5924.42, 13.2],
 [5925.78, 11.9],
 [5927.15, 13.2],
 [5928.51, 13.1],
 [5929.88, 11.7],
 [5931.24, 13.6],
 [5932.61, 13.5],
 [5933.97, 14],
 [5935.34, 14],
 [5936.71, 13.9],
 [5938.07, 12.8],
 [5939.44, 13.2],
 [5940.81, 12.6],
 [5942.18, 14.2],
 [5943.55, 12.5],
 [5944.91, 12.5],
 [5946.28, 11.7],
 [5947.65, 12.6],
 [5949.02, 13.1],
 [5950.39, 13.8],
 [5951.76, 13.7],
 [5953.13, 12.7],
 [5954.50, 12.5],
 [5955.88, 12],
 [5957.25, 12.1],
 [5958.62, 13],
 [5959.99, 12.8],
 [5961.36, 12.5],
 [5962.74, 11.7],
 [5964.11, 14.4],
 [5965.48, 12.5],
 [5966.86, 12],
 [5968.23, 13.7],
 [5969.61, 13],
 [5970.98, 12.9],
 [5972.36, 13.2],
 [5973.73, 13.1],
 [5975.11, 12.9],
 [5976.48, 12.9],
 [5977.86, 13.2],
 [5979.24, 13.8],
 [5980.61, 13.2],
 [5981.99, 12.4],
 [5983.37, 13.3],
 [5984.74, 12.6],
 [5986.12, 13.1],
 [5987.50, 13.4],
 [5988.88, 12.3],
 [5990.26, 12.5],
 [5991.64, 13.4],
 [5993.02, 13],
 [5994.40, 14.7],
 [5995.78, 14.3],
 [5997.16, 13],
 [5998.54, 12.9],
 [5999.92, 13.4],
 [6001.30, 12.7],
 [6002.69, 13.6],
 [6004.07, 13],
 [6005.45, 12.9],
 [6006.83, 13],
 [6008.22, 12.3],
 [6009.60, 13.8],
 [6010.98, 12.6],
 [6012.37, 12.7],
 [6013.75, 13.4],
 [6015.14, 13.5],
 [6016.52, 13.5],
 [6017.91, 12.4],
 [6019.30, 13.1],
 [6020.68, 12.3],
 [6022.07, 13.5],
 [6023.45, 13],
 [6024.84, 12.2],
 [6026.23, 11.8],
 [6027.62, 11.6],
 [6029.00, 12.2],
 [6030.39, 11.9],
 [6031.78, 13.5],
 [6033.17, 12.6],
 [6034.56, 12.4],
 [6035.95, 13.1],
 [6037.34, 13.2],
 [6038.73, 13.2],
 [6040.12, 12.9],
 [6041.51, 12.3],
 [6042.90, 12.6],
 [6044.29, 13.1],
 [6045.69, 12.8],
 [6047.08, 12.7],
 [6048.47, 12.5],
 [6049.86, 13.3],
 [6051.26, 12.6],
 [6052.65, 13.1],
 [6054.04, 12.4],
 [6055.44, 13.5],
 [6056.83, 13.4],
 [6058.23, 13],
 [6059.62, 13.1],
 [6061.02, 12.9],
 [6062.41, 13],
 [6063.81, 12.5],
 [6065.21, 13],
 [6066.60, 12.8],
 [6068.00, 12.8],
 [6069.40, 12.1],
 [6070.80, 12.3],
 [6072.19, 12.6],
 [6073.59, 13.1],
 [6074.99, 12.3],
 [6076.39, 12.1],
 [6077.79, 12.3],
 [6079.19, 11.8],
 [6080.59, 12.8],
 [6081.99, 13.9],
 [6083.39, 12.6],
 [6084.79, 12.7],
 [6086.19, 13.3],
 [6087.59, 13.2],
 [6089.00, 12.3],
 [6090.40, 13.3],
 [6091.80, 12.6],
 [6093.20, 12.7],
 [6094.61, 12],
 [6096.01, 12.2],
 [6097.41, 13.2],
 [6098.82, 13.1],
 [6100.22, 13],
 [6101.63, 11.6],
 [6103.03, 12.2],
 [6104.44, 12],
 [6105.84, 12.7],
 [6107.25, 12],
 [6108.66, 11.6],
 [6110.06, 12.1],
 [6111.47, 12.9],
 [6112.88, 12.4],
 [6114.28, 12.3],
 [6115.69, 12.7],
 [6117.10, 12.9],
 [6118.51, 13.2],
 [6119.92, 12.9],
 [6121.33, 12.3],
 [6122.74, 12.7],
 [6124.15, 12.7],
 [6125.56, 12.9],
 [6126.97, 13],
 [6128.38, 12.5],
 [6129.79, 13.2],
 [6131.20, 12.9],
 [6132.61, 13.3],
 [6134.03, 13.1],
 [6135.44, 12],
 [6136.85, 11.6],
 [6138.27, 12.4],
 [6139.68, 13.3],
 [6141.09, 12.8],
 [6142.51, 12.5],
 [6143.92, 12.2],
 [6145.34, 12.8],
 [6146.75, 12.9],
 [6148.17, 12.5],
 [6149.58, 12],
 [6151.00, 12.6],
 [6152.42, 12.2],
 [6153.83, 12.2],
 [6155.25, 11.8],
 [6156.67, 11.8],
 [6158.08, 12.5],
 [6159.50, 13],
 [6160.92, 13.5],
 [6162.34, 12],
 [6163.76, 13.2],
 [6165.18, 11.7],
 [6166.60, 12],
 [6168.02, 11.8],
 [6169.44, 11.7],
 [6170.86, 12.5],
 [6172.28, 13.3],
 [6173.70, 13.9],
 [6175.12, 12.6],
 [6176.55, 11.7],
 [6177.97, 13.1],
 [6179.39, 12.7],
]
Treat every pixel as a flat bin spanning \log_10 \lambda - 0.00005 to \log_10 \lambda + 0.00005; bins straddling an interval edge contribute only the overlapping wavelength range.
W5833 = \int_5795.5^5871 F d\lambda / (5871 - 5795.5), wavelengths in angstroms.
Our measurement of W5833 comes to 13.8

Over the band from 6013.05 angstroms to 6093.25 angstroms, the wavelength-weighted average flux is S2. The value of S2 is 12.8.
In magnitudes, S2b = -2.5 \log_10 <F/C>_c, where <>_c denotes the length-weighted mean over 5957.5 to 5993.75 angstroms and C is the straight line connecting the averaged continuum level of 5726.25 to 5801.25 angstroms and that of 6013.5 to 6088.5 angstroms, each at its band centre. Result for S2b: 0.00 mag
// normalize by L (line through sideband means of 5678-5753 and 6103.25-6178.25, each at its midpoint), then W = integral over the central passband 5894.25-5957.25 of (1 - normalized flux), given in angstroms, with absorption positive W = 0.09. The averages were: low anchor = 13.7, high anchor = 12.5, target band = 13.1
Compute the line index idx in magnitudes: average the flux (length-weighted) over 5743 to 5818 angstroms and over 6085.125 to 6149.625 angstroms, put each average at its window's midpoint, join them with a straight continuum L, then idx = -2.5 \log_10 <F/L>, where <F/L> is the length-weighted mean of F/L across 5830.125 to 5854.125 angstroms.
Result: -0.03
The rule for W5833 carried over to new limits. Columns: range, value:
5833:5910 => 13.4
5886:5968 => 13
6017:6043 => 12.6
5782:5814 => 13.6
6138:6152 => 12.6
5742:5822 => 13.6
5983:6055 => 12.9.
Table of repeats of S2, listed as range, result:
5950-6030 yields 12.9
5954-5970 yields 12.7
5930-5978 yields 13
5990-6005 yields 13.3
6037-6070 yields 12.9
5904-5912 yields 13.5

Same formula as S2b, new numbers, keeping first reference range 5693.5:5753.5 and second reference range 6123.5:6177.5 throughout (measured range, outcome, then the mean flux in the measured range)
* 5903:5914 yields -0.02 mag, 13.4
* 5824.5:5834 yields -0.06 mag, 14.2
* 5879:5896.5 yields 0.04 mag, 12.7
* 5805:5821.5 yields -0.04 mag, 13.9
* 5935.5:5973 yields 0.01 mag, 12.9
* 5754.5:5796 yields 0.01 mag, 13.4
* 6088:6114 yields 0.02 mag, 12.4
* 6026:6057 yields 0.01 mag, 12.7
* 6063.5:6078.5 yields 0.02 mag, 12.5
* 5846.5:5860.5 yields -0.03 mag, 13.7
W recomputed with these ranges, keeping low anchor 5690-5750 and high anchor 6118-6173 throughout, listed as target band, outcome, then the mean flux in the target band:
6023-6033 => 0.4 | 12.3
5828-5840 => -0.8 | 14.2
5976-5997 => -0.4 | 13.2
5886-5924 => 0.5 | 13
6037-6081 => 0.1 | 12.7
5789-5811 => -0.5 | 13.8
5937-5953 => 0.1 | 13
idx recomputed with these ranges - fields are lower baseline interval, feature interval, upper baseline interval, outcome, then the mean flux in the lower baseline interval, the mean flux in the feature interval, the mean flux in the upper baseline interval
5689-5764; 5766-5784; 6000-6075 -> 0.034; 13.7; 13.1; 12.8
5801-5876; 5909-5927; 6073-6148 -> 0.013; 13.8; 13.3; 12.6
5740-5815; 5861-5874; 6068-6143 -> 0.013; 13.7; 13.2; 12.6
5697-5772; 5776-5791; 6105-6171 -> 0.037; 13.6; 13.1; 12.5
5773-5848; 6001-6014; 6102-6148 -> -0.001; 13.7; 13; 12.6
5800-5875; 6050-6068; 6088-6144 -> -0.010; 13.8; 12.9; 12.6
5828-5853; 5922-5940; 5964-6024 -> 0.012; 13.9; 13.3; 13.1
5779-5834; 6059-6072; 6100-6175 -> 0.005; 13.7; 12.7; 12.5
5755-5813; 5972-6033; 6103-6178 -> -0.003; 13.6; 13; 12.5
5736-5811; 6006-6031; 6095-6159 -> 0.015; 13.7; 12.7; 12.5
